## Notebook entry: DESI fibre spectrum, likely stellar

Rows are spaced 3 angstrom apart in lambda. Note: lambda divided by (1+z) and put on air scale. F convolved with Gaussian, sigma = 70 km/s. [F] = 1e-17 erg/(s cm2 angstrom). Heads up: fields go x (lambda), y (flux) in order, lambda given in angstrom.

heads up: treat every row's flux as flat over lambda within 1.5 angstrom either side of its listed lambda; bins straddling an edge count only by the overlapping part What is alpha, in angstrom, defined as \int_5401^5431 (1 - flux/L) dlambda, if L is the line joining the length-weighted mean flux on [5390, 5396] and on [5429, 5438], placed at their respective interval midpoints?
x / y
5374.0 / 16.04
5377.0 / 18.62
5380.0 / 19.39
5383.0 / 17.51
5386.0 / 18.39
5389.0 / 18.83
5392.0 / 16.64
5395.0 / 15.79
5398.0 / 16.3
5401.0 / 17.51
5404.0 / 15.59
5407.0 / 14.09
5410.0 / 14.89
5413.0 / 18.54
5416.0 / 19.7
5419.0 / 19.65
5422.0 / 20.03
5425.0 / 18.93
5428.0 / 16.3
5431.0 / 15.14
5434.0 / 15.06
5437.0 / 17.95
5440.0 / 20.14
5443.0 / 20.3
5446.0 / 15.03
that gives -2.3 angstrom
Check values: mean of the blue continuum 16.5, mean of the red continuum 16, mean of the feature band 17.4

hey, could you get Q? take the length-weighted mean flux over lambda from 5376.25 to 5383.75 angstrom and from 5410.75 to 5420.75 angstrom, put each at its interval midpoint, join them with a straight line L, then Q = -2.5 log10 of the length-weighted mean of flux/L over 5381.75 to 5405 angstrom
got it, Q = 0.10 mag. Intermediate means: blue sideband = 18.6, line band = 17.1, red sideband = 19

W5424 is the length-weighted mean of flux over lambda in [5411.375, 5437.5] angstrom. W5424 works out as 17.9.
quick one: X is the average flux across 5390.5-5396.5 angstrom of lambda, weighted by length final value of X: 16.2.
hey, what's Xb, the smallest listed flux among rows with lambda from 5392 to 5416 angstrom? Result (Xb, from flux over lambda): 14.09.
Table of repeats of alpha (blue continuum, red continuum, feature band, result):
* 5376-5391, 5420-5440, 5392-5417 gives 2.14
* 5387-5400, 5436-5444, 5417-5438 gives 1.31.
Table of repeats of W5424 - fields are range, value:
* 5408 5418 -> 17.6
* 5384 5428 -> 17.5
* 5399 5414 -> 16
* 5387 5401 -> 17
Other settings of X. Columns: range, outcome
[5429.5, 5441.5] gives 17.1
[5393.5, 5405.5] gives 16.3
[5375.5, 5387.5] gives 18.5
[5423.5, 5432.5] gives 16.8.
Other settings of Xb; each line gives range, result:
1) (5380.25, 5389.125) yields 17.51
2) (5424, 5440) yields 15.06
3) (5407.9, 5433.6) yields 14.89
